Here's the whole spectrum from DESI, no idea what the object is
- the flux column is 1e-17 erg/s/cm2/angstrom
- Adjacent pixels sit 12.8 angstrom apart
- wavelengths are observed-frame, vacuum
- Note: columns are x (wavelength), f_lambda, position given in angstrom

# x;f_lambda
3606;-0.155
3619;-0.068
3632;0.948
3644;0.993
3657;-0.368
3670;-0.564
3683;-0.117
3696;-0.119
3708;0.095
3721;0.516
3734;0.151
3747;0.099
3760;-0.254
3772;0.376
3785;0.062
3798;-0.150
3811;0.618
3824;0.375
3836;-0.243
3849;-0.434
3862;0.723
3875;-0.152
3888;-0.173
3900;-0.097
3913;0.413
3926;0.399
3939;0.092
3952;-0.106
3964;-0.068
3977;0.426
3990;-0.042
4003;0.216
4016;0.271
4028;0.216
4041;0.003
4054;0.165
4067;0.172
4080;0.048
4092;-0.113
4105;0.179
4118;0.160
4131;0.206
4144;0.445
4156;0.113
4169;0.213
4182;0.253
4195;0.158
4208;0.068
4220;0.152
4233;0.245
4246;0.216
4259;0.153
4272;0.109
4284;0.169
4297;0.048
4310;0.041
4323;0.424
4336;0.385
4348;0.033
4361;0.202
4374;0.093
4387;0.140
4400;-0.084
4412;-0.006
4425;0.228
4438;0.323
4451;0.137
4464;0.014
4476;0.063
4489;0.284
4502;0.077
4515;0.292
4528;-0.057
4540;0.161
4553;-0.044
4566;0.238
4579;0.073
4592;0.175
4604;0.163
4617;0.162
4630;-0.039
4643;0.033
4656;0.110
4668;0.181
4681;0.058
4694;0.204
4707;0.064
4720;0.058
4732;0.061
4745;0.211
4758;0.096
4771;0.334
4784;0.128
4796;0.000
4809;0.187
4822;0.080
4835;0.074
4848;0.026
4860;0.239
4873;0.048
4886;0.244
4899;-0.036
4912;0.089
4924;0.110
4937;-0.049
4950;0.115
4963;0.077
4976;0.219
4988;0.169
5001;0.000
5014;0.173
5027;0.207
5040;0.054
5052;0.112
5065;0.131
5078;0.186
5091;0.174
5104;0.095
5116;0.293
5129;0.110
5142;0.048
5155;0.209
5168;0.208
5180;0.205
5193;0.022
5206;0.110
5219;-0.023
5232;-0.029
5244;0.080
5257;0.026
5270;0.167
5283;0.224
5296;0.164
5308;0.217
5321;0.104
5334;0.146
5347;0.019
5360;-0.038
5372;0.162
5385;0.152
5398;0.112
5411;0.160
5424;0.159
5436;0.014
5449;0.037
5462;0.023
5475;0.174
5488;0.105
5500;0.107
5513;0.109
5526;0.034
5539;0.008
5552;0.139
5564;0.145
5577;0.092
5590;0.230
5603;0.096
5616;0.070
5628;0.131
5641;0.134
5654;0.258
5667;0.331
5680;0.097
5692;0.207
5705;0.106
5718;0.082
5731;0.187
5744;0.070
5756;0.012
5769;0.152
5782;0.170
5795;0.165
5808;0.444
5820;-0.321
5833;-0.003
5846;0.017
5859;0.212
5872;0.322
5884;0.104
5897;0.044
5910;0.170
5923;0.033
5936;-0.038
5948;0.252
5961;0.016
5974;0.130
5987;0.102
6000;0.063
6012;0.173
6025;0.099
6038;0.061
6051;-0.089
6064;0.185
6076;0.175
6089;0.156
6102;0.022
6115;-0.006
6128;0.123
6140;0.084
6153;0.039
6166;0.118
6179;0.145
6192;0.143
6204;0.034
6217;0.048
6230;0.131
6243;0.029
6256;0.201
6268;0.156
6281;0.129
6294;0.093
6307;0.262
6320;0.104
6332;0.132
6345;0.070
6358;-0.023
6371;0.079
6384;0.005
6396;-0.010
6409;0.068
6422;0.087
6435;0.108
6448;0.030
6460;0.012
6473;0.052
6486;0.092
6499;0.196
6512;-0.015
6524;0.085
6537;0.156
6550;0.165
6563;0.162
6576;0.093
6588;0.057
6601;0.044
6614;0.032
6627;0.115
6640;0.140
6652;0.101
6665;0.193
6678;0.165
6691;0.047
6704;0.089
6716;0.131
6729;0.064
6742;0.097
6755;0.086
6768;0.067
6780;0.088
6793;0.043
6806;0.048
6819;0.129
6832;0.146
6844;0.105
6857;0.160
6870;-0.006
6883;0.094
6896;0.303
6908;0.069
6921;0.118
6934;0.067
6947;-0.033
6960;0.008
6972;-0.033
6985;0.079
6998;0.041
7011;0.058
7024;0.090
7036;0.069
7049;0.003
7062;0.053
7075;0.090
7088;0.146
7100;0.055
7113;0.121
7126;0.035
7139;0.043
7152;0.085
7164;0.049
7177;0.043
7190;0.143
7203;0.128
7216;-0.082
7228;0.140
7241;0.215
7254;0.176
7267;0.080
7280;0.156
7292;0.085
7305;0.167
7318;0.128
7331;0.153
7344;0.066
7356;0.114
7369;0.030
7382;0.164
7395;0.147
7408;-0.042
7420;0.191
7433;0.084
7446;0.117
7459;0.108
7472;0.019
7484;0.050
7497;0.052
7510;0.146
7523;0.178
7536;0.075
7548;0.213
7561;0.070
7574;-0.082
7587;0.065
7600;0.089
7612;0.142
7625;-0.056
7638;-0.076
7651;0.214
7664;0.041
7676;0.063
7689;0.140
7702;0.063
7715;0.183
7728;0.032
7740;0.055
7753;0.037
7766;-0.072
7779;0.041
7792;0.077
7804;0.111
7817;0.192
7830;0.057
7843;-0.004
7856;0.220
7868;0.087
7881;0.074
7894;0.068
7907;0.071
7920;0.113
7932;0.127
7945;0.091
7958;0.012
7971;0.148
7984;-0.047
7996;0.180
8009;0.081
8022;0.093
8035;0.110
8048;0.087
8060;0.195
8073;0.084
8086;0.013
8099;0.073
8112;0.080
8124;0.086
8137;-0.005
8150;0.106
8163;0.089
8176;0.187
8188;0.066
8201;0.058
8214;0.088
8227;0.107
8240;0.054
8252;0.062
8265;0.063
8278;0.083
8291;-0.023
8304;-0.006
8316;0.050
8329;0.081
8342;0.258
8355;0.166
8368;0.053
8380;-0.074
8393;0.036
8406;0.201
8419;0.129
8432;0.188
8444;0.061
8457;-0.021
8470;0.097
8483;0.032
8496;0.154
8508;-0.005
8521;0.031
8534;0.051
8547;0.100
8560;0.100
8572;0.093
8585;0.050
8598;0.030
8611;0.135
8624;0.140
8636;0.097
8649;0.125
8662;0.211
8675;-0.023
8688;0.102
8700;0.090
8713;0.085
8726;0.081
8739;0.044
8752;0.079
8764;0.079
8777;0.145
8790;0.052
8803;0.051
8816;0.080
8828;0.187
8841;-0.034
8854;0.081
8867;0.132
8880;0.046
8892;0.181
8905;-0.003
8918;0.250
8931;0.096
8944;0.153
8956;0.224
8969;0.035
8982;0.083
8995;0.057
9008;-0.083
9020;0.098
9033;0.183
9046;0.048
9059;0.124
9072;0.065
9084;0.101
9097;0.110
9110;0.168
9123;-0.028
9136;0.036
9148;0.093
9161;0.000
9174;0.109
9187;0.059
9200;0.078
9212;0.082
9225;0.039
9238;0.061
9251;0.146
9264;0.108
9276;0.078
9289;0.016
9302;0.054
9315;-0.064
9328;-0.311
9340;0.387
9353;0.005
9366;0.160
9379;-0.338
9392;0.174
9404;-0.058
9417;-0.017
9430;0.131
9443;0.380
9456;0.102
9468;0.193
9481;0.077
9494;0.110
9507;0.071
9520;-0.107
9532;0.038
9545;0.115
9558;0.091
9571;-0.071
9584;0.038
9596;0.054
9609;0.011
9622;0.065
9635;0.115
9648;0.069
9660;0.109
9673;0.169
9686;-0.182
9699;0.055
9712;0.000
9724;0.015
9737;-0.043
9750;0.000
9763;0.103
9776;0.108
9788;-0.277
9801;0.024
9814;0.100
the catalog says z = 0.20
